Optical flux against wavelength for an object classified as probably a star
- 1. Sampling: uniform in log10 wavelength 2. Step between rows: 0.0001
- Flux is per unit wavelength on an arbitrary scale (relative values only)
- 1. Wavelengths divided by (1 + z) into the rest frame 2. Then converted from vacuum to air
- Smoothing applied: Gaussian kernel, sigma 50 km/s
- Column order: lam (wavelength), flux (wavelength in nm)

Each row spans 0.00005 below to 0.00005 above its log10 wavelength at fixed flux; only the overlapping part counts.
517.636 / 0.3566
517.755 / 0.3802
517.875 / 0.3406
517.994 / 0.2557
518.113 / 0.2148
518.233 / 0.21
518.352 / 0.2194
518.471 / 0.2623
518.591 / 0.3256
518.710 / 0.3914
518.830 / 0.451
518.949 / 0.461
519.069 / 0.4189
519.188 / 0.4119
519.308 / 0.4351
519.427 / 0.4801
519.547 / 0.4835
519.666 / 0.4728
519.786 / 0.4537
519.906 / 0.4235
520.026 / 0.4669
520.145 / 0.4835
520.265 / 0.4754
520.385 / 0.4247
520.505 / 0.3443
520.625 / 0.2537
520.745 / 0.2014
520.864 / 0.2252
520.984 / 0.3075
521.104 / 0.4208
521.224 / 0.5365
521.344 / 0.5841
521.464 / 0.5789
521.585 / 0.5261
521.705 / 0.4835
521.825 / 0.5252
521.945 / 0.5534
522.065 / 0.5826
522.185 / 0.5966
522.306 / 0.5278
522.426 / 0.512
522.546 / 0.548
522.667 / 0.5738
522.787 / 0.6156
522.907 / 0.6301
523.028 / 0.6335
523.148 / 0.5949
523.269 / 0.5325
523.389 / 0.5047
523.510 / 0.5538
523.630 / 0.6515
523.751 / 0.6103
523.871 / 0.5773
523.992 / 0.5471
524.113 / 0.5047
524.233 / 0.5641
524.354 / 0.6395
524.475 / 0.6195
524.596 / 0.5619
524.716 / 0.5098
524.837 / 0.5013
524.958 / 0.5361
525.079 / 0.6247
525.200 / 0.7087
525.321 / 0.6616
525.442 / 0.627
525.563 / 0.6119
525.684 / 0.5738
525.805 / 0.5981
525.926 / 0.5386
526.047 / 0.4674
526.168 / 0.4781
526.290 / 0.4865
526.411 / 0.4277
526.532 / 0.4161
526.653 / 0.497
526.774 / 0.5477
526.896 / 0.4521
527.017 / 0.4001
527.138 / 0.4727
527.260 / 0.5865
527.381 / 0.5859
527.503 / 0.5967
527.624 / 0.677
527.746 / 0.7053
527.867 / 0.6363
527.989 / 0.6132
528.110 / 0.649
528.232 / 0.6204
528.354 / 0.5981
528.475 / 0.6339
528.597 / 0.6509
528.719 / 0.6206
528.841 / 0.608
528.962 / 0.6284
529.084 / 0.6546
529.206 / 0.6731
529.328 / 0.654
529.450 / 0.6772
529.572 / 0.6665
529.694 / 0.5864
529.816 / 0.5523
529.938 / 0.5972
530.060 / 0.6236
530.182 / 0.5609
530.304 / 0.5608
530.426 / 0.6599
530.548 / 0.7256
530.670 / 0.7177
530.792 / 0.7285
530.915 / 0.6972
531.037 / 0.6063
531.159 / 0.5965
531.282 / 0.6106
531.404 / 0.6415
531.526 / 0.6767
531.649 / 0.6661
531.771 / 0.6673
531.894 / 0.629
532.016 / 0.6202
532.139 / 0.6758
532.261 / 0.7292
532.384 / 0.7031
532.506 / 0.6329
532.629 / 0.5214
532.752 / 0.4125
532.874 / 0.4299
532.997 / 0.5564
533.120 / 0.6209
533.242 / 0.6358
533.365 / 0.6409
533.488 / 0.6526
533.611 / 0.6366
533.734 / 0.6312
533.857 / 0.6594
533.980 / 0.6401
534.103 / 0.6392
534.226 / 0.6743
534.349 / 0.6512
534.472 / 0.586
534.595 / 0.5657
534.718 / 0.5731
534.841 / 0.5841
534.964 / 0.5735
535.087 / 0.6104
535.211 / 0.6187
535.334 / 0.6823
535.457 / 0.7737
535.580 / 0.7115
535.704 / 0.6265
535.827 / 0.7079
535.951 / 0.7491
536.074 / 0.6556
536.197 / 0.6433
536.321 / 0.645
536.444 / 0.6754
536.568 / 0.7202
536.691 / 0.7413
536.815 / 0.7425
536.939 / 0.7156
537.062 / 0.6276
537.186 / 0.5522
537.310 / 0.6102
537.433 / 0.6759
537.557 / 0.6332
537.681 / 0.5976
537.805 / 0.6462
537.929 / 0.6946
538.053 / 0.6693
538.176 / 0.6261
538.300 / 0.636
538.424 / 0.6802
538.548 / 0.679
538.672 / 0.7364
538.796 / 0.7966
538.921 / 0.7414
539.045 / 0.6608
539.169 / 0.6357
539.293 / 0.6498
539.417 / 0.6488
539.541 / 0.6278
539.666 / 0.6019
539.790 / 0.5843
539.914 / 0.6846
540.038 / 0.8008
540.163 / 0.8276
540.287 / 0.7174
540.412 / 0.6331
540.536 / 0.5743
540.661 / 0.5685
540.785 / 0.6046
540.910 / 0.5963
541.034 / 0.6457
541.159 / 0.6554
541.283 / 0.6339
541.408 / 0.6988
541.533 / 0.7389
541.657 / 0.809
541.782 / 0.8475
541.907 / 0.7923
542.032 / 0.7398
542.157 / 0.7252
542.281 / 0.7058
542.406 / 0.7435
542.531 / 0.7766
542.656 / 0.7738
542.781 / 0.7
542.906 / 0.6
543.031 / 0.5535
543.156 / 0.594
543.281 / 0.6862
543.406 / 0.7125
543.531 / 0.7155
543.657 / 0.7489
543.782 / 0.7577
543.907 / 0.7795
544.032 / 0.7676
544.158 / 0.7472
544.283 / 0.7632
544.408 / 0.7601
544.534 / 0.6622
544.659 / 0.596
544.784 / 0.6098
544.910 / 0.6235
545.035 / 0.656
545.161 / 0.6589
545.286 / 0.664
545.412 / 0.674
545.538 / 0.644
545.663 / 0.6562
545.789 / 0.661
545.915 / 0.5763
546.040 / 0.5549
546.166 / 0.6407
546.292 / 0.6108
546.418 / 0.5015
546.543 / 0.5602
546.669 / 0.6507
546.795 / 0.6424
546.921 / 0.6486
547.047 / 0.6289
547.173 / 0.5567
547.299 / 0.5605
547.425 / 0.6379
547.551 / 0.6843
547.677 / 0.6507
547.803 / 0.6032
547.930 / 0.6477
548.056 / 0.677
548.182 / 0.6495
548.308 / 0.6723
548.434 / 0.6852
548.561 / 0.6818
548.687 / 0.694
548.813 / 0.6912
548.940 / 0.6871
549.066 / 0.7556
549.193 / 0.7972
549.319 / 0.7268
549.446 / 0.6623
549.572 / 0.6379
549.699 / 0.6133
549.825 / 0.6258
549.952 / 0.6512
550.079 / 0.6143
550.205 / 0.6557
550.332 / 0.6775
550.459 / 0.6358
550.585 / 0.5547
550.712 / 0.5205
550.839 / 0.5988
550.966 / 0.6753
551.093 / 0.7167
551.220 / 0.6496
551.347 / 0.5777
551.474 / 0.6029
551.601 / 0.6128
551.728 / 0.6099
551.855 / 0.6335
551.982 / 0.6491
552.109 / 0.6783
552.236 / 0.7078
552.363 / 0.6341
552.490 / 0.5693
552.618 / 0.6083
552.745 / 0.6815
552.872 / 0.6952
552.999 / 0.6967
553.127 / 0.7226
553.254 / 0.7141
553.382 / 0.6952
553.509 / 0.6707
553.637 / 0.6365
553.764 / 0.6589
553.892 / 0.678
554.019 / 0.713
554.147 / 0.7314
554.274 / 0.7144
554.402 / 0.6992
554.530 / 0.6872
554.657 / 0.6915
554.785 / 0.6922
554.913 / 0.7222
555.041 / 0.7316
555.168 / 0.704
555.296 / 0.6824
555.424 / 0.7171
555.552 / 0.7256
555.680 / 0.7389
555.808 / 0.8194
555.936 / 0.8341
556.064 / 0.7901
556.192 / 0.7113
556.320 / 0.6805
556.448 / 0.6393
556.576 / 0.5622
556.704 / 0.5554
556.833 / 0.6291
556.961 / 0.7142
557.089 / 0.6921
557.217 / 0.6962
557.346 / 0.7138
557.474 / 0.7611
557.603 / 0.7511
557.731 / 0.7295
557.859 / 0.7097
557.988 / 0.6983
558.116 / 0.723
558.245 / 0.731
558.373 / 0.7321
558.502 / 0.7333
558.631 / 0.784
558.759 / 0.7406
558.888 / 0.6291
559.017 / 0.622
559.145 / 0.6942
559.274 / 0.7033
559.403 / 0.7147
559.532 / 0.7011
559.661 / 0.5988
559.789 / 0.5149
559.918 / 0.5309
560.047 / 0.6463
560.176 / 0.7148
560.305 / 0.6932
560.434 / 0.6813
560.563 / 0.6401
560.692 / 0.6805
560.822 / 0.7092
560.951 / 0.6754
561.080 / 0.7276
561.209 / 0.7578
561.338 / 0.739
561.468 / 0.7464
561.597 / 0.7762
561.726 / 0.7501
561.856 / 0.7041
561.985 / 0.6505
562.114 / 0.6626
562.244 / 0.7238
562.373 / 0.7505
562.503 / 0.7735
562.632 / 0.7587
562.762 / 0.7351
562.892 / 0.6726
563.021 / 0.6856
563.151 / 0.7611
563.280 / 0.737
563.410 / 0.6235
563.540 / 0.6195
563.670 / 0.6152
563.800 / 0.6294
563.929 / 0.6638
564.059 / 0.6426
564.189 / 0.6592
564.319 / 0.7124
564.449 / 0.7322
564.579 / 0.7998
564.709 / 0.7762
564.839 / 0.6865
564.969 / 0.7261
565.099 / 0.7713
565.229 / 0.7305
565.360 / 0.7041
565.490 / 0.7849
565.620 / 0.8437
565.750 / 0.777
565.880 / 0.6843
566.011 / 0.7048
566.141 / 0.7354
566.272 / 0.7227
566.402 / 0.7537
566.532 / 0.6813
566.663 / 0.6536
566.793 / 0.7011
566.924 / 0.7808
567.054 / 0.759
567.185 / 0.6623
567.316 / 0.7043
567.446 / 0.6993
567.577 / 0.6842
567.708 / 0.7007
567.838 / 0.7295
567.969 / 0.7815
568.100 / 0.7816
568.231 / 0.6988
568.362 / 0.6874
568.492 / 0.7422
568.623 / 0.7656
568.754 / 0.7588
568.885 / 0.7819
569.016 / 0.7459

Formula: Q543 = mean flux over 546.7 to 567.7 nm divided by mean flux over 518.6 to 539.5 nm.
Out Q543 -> 1.17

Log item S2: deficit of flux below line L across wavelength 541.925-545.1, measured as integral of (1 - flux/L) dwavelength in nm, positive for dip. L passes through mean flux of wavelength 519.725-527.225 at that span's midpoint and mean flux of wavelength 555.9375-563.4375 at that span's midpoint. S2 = -0.43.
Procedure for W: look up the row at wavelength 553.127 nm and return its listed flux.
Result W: 0.7226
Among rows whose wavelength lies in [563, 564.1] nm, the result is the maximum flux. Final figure 0.7611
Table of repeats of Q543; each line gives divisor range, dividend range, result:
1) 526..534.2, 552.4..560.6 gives 1.14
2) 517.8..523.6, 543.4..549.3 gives 1.48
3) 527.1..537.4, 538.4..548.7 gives 1.06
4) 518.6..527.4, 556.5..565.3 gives 1.37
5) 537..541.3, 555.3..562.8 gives 1.07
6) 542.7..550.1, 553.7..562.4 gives 1.06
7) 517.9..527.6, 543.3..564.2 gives 1.37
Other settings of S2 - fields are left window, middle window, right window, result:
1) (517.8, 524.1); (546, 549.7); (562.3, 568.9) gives -0.189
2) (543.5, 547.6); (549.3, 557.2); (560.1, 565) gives 0.086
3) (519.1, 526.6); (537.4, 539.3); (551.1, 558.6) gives -0.231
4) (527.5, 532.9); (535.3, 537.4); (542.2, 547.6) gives -0.118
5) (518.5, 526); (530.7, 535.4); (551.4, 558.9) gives -0.435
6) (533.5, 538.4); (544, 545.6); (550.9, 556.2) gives -0.018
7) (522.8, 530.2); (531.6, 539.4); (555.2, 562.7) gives -0.401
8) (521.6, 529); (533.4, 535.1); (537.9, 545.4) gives 0.038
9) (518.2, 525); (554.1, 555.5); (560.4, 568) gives -0.091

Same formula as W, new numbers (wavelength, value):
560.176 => 0.7148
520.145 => 0.4835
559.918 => 0.5309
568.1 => 0.7816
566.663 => 0.6536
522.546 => 0.548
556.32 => 0.6805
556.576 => 0.5622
